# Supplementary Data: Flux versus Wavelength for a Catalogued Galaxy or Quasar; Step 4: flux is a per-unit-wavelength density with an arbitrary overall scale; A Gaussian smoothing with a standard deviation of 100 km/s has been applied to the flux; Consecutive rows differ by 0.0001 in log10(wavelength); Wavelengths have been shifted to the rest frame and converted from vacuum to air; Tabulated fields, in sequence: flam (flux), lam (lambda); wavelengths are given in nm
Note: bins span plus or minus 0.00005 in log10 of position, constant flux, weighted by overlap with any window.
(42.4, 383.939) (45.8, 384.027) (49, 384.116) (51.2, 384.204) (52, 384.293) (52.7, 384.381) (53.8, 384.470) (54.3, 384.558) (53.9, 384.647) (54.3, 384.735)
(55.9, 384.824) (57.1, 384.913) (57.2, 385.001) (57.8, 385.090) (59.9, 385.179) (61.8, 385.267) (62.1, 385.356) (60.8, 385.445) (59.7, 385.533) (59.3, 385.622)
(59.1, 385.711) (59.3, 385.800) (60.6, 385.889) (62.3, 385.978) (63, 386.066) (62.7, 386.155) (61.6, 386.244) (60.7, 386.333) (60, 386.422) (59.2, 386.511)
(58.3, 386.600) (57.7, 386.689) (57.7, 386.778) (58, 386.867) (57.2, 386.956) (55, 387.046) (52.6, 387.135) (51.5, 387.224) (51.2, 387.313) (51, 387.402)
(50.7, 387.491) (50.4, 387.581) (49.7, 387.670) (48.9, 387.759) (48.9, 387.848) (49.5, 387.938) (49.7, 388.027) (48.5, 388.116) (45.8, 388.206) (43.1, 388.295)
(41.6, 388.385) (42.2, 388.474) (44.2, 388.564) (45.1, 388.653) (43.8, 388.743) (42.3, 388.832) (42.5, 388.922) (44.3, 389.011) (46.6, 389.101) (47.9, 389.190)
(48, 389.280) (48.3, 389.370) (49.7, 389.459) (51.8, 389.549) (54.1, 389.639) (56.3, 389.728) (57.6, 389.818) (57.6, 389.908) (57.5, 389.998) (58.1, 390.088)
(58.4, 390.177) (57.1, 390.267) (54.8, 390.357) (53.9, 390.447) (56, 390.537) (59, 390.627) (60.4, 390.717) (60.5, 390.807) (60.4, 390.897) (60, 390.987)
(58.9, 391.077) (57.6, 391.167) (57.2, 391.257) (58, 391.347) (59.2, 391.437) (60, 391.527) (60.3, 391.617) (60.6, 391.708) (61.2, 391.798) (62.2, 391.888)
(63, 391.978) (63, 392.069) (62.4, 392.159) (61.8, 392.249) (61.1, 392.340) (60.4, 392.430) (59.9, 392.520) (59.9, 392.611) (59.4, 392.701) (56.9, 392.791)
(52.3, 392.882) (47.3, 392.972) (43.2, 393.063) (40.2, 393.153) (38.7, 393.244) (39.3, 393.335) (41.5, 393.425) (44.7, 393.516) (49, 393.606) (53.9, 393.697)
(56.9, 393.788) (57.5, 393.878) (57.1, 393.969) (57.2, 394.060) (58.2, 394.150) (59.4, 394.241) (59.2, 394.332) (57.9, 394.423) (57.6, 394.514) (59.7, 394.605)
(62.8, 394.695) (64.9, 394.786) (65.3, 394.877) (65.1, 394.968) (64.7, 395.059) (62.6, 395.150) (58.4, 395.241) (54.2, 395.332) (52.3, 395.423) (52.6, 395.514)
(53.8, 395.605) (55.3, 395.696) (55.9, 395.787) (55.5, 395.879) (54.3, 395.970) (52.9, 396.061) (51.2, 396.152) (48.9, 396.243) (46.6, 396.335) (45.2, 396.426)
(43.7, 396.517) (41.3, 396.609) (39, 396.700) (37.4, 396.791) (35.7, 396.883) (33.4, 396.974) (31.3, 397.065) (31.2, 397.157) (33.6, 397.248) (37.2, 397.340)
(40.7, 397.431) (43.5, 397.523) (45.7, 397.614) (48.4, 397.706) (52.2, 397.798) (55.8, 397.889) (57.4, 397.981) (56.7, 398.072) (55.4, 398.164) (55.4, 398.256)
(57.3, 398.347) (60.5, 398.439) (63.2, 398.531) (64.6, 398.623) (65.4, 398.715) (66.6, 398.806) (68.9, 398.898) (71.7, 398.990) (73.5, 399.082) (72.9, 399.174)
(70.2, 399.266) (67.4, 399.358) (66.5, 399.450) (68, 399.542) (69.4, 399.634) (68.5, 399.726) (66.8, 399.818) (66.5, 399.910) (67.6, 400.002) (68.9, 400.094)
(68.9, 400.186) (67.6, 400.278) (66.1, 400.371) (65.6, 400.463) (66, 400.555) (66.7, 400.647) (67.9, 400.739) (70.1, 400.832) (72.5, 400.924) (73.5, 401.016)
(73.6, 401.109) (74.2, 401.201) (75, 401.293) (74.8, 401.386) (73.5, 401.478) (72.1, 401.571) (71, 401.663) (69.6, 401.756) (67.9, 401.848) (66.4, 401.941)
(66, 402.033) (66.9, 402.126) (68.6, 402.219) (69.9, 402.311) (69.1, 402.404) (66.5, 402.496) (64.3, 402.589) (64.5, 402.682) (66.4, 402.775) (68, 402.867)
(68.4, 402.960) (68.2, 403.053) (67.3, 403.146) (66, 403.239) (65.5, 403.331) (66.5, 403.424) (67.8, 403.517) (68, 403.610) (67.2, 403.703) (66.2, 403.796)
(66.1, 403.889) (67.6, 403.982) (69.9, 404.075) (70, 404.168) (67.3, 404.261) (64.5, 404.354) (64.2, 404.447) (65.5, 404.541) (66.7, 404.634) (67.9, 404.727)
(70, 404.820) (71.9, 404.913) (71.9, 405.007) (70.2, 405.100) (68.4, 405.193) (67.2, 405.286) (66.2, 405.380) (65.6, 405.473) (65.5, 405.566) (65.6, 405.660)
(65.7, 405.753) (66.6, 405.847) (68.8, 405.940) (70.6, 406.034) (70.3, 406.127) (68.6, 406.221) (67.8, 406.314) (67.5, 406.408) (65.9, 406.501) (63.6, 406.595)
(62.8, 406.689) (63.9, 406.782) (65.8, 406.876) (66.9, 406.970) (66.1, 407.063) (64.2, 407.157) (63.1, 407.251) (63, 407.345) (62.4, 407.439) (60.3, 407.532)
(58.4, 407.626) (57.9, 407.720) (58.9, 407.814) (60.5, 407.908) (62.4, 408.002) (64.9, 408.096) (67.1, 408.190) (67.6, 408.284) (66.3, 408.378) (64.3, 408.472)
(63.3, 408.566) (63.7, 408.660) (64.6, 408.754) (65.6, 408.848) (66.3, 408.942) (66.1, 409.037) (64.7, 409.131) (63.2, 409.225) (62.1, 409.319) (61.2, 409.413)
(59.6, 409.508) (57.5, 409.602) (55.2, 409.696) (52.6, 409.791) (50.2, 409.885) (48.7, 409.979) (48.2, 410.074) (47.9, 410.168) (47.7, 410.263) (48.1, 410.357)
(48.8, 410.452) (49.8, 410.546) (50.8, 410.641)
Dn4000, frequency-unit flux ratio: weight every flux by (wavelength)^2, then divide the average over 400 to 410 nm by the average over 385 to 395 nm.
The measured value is 1.3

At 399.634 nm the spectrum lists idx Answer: 69.4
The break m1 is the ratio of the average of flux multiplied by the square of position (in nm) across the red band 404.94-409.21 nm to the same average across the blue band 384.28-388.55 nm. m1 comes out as 1.3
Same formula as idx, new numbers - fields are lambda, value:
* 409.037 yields 66.1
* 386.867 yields 58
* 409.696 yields 55.2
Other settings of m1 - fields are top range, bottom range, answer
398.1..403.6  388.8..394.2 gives 1.30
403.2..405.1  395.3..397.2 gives 1.52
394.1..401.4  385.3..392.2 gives 1.11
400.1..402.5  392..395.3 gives 1.29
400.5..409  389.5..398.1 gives 1.32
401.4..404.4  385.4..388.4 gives 1.34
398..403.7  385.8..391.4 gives 1.34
